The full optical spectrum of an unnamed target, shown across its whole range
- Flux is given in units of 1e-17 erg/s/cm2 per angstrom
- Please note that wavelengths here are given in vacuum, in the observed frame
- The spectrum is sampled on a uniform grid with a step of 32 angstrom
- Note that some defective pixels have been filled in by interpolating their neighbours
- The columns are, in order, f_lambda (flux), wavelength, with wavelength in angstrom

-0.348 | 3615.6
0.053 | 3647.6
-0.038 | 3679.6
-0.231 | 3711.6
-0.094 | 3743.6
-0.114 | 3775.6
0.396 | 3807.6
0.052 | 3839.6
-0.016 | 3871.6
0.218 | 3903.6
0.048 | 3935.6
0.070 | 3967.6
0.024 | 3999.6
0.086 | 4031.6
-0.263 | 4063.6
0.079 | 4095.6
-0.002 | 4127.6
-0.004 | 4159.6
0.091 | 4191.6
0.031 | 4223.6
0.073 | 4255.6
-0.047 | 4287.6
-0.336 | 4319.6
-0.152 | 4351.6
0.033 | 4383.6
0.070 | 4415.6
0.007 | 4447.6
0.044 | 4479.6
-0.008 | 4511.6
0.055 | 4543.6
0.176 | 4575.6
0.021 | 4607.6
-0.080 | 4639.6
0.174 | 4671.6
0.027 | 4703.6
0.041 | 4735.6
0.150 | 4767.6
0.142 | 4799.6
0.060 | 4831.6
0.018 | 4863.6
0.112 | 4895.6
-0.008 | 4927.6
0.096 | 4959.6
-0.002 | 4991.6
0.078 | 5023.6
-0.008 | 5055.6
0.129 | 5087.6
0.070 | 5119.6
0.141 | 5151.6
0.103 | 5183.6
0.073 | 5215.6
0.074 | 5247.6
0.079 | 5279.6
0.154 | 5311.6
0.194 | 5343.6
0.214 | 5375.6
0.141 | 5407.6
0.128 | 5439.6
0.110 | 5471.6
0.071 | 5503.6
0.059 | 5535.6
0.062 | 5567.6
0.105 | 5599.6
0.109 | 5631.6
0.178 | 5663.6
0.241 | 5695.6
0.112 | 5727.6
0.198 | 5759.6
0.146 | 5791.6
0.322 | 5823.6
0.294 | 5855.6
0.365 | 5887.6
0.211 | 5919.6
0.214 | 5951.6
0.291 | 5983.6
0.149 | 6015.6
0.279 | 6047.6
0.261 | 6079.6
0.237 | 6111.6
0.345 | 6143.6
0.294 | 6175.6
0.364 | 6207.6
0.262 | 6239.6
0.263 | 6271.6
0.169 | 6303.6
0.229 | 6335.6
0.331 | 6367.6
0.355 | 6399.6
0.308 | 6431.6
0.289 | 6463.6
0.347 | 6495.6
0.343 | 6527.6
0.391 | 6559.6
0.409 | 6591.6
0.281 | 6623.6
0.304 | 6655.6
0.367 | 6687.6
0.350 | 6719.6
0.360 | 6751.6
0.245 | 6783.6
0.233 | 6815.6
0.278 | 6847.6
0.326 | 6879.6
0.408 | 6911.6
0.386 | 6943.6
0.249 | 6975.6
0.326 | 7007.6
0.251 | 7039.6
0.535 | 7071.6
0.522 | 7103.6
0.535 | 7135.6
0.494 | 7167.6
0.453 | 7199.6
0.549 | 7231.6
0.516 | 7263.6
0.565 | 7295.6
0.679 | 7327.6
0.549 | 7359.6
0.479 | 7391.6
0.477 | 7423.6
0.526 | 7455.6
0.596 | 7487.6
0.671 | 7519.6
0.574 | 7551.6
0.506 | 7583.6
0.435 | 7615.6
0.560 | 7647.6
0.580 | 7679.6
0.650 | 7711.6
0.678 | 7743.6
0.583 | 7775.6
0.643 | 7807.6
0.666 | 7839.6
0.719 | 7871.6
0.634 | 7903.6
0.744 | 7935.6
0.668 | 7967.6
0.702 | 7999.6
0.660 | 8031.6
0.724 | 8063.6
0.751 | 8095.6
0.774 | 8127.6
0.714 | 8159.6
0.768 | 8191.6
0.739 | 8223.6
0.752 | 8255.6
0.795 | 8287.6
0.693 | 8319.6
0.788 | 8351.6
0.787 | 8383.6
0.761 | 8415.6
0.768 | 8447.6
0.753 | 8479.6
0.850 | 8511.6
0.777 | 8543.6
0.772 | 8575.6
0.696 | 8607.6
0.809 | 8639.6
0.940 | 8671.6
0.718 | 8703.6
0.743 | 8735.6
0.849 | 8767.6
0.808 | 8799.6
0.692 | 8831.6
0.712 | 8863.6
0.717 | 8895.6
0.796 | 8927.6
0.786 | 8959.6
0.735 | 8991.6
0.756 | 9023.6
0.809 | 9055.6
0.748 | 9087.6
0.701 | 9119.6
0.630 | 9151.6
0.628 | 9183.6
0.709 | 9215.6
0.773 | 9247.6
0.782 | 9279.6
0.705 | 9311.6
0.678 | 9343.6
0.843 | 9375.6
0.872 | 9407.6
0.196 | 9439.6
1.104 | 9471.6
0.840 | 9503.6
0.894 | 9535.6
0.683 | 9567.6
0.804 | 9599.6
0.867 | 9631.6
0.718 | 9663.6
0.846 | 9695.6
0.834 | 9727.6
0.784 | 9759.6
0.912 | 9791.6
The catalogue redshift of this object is 0.77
